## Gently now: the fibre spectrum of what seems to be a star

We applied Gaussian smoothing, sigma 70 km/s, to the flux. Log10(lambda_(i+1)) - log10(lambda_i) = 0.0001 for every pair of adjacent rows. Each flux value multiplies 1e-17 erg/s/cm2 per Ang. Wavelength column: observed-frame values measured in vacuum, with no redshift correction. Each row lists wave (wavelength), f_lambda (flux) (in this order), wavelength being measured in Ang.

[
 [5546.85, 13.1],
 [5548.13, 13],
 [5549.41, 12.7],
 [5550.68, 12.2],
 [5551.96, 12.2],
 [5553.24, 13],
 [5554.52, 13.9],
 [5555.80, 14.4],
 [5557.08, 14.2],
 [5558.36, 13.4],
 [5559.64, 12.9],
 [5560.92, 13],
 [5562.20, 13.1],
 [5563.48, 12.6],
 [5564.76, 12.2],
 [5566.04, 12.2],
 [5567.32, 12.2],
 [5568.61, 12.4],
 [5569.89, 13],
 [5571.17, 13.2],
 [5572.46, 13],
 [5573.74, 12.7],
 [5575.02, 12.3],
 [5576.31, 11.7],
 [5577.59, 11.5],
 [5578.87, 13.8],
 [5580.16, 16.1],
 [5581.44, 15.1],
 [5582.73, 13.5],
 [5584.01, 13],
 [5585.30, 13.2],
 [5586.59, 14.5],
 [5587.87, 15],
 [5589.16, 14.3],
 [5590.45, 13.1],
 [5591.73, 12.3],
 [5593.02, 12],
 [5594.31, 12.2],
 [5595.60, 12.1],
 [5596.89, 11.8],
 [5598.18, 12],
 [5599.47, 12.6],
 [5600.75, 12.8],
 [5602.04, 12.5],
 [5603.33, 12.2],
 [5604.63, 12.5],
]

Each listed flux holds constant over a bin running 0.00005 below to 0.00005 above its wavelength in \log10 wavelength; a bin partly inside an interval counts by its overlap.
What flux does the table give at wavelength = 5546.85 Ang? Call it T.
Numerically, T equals 13.1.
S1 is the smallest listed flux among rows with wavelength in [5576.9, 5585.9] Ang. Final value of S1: 11.5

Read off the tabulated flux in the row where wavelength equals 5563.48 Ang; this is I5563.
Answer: 12.6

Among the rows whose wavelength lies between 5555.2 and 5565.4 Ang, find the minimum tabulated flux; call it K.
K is 12.2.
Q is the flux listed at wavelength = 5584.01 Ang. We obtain 13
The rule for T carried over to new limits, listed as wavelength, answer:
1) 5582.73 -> 13.5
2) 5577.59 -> 11.5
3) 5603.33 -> 12.2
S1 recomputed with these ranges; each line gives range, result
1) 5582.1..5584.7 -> 13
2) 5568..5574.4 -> 12.4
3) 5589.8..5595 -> 12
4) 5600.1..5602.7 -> 12.5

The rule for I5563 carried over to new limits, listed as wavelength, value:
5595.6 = 12.1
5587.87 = 15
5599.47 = 12.6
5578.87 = 13.8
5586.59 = 14.5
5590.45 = 13.1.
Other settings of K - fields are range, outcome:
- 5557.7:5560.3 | 12.9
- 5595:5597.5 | 11.8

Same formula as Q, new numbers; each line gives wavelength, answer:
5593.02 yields 12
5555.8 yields 14.4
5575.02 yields 12.3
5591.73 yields 12.3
